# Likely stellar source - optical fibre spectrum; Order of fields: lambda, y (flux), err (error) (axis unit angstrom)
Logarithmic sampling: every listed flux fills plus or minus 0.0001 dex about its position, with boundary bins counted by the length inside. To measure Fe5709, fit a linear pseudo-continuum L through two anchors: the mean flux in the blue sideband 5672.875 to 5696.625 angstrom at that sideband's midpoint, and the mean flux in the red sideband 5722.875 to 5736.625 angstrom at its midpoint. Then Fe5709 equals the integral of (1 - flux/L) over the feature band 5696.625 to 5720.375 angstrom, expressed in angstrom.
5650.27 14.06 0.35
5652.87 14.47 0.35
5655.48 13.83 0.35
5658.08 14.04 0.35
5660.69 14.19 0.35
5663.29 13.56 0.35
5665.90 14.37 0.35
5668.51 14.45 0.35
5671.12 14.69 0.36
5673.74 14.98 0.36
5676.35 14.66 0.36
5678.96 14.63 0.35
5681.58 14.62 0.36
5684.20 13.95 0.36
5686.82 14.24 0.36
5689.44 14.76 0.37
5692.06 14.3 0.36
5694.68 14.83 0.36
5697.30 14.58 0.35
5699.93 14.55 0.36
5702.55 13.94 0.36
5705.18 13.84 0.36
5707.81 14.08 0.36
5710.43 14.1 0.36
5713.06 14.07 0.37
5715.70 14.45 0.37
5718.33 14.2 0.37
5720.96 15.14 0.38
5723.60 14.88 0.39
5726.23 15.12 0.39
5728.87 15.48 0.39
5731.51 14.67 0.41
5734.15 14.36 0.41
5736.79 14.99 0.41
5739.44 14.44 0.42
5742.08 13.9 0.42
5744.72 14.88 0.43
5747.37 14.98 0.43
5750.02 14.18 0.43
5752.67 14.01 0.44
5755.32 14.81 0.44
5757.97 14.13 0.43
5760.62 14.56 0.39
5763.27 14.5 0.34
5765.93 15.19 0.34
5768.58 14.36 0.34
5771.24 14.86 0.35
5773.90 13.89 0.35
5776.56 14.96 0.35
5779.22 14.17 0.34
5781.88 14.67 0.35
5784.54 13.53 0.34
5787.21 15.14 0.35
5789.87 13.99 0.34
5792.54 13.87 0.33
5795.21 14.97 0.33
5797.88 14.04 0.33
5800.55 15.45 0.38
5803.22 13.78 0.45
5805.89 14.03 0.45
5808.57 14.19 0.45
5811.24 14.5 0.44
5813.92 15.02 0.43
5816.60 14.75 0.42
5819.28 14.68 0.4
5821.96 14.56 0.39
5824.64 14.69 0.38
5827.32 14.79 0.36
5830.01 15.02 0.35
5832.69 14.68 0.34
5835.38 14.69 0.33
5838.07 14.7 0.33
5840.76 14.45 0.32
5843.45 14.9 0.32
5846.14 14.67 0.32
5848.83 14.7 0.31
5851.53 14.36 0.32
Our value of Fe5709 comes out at 0.8 angstrom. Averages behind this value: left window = 14.5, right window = 14.9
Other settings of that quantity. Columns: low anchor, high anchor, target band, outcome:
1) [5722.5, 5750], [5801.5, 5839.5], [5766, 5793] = 0.5 angstrom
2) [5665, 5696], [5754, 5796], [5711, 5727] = -0.1 angstrom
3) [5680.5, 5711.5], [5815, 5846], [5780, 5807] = 0.5 angstrom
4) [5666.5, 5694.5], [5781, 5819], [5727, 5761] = -0.2 angstrom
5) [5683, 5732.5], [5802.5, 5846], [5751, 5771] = 0.0 angstrom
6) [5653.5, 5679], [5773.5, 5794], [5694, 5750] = -0.9 angstrom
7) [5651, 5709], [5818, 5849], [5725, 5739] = -0.4 angstrom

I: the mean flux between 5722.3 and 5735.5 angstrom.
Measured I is 14.9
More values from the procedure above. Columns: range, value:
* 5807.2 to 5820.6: 14.6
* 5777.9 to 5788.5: 14.4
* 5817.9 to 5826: 14.7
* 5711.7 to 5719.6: 14.2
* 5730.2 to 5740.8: 14.6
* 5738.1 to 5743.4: 14.2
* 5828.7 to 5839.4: 14.8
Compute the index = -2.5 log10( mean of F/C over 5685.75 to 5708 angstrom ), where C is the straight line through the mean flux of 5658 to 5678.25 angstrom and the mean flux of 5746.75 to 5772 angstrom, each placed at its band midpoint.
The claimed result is 0.006 mag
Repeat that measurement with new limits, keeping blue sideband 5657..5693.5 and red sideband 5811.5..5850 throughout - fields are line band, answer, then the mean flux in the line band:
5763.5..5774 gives 0.00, 14.6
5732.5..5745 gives 0.00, 14.5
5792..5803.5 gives 0.01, 14.5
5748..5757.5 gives 0.02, 14.4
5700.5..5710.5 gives 0.03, 14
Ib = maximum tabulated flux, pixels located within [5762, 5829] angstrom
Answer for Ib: 15.45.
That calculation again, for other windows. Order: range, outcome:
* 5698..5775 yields 15.48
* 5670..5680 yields 14.98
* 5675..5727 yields 15.14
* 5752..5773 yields 15.19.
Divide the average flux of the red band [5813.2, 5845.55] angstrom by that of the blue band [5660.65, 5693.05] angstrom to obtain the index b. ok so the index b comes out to 1.0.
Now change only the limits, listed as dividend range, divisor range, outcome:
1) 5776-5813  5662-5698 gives 0.99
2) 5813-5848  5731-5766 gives 1.02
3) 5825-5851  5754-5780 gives 1.01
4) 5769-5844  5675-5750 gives 1.00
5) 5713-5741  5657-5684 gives 1.02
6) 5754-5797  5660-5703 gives 1.00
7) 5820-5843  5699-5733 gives 1.01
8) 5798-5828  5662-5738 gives 1.00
